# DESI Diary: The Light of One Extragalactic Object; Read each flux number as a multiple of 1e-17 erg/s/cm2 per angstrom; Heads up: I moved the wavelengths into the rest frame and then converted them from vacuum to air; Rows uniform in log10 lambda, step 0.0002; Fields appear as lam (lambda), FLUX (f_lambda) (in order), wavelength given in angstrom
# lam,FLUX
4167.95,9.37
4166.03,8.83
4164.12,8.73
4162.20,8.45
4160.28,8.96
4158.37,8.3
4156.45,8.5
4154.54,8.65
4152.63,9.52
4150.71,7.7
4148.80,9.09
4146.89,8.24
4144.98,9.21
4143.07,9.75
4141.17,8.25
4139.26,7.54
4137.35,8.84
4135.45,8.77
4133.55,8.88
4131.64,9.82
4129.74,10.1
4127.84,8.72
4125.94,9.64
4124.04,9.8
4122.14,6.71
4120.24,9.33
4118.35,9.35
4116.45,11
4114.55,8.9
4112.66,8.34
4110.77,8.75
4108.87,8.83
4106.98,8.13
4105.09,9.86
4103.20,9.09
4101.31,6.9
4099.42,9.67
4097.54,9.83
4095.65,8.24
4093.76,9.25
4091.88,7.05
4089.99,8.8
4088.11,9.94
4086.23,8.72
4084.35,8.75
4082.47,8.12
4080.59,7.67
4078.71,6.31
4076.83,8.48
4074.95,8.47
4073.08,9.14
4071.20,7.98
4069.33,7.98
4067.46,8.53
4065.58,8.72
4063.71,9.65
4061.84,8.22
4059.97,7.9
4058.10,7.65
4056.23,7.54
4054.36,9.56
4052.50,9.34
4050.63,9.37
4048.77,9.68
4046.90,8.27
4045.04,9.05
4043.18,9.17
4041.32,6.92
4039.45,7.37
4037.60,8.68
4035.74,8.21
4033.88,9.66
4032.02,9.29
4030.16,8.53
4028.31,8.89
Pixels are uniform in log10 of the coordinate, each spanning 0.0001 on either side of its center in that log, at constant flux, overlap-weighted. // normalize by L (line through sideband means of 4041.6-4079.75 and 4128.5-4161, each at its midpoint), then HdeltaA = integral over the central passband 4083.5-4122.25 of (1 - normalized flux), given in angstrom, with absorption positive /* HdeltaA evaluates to -0.9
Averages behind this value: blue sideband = 8.52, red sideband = 8.83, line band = 8.88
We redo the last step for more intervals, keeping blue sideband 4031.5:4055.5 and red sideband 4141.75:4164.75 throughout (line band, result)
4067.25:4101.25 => 1.3 angstrom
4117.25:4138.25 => -0.8 angstrom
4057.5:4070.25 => 0.6 angstrom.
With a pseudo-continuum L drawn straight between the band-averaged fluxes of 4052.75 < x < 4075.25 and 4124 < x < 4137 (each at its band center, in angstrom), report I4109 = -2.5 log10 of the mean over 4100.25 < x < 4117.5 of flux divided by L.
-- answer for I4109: 0.02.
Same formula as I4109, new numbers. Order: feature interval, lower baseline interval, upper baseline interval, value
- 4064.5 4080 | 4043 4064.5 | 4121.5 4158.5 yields 0.07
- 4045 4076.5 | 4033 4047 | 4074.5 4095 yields -0.03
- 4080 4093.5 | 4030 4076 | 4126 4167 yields 0.02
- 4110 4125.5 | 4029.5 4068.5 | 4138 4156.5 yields -0.05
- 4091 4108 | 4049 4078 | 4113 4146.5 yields 0.02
